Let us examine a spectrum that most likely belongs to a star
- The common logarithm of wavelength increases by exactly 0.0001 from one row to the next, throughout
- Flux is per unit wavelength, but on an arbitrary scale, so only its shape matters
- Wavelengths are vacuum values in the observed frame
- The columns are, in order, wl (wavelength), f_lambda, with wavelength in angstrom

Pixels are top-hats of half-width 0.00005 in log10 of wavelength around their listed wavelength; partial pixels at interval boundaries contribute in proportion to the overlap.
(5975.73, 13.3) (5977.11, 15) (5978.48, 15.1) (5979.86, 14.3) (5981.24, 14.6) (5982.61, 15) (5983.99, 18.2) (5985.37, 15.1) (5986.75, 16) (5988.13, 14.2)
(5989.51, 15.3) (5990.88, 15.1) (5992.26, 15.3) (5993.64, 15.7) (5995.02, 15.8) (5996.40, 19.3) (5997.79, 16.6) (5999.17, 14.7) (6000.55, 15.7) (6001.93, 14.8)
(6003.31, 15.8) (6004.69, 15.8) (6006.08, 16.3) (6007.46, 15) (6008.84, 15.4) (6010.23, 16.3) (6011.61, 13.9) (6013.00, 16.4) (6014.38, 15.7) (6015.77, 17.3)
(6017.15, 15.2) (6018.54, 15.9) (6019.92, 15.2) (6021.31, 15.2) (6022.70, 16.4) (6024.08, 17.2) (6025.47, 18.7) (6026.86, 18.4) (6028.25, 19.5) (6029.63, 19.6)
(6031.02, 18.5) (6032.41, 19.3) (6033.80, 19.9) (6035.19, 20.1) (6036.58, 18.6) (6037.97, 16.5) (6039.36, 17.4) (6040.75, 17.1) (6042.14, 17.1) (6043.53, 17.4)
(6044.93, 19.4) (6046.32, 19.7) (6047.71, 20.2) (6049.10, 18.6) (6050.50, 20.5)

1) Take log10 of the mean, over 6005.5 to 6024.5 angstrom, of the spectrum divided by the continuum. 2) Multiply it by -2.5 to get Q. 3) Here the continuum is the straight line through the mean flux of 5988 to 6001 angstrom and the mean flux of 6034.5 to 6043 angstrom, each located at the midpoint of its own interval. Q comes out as 0.06 mag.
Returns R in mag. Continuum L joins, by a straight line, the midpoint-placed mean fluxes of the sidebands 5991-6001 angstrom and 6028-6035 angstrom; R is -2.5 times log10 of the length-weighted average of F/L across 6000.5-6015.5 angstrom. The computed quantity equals 0.11 mag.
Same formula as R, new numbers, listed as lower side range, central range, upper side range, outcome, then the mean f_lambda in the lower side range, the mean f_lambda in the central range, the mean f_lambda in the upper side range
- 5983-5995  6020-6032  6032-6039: 0.020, 15.6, 17.8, 18.8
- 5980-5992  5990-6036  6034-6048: 0.012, 15.4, 16.7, 18.4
